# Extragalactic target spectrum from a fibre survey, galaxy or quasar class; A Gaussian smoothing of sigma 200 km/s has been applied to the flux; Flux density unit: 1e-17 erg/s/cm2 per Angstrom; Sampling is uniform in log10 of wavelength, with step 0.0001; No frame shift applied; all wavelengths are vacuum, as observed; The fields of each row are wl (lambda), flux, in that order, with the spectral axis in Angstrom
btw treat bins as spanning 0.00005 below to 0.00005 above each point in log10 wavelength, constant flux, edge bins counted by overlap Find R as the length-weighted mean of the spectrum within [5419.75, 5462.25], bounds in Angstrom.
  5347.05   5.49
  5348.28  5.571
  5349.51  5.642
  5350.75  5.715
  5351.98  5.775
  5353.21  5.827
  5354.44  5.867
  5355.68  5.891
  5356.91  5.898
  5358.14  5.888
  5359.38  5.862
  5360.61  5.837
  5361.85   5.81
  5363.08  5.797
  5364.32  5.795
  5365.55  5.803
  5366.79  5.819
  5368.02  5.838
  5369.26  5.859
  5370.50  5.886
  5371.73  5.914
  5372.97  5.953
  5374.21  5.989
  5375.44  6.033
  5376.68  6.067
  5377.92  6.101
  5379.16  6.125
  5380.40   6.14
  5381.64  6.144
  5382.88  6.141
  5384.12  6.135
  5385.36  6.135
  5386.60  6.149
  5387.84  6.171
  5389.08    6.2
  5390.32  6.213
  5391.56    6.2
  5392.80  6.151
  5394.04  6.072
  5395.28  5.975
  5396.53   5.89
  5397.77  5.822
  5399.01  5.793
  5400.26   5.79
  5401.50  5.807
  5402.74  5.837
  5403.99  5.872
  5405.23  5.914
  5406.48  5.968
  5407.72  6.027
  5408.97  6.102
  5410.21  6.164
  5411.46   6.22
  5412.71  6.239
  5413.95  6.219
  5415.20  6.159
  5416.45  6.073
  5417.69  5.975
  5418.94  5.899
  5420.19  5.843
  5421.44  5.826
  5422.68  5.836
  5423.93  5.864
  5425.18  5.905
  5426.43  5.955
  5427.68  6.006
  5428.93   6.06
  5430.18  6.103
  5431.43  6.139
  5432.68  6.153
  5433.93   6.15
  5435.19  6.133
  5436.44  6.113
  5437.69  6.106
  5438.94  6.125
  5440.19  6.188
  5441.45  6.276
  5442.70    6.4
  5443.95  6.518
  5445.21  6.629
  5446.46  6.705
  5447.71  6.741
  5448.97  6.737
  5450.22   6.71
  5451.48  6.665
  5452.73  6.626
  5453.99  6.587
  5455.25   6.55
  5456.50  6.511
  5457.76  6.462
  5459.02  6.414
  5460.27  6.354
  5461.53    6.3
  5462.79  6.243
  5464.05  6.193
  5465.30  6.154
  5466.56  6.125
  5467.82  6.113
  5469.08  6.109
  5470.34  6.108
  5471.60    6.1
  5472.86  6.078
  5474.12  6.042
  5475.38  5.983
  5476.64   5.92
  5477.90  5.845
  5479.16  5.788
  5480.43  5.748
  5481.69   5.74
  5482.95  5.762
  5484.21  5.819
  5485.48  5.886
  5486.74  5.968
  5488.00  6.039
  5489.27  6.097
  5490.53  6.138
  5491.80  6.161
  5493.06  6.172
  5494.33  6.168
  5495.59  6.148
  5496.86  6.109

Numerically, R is 6.29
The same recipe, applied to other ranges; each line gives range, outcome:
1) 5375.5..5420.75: 6.05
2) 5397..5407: 5.85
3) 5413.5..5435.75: 6.01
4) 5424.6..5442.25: 6.1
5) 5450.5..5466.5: 6.42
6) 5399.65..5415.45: 6.02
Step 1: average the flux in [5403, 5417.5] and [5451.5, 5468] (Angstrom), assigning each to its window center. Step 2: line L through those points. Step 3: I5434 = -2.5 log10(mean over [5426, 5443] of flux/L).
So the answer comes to 0.02 mag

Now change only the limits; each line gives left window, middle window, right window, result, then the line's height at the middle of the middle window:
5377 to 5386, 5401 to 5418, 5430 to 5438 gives 0.01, 6.13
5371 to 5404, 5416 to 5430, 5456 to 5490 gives 0.02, 6.05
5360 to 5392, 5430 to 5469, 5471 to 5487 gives -0.08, 5.93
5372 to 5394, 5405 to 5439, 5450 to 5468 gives 0.04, 6.26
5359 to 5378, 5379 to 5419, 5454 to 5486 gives -0.02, 5.96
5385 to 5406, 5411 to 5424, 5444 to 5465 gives 0.03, 6.19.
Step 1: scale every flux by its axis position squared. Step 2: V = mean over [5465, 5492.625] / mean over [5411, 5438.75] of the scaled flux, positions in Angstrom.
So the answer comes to 1.01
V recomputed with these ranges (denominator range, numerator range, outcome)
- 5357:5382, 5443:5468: 1.13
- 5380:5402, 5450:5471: 1.08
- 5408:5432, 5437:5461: 1.09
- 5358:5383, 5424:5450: 1.08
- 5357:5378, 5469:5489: 1.05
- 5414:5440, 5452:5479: 1.05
